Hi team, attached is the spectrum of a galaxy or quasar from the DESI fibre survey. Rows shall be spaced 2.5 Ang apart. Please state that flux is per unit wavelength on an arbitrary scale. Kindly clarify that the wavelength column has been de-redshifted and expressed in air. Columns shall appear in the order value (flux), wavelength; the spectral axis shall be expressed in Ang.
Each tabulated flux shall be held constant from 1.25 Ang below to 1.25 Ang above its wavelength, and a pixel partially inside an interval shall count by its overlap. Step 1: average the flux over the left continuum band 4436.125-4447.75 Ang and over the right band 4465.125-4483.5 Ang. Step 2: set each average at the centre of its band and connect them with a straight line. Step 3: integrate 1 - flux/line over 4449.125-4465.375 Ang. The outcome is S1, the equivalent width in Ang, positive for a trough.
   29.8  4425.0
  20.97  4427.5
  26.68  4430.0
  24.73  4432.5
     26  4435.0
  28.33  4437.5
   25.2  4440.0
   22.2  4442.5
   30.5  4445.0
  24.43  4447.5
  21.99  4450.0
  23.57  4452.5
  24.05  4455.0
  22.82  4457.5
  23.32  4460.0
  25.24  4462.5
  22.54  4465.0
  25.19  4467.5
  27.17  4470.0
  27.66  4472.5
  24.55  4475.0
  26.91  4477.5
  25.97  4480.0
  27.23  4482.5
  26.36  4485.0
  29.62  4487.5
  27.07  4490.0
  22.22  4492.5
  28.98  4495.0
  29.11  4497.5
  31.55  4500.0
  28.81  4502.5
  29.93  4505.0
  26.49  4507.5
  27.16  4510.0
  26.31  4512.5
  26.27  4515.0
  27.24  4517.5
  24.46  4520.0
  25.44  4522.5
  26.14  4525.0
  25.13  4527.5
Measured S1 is 1.7 Ang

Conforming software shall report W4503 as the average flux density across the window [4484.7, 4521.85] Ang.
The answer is 27.4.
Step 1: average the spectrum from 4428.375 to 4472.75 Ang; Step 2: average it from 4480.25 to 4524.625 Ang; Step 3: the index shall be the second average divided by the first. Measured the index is 1.09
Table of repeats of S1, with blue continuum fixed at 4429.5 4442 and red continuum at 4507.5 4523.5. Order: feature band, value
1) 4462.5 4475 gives 0.3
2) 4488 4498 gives -0.3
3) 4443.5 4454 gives 0.4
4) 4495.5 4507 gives -1.5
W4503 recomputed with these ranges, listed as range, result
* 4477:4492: 27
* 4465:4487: 26.3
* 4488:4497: 26.6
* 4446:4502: 25.9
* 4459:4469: 24.2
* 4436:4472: 24.8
